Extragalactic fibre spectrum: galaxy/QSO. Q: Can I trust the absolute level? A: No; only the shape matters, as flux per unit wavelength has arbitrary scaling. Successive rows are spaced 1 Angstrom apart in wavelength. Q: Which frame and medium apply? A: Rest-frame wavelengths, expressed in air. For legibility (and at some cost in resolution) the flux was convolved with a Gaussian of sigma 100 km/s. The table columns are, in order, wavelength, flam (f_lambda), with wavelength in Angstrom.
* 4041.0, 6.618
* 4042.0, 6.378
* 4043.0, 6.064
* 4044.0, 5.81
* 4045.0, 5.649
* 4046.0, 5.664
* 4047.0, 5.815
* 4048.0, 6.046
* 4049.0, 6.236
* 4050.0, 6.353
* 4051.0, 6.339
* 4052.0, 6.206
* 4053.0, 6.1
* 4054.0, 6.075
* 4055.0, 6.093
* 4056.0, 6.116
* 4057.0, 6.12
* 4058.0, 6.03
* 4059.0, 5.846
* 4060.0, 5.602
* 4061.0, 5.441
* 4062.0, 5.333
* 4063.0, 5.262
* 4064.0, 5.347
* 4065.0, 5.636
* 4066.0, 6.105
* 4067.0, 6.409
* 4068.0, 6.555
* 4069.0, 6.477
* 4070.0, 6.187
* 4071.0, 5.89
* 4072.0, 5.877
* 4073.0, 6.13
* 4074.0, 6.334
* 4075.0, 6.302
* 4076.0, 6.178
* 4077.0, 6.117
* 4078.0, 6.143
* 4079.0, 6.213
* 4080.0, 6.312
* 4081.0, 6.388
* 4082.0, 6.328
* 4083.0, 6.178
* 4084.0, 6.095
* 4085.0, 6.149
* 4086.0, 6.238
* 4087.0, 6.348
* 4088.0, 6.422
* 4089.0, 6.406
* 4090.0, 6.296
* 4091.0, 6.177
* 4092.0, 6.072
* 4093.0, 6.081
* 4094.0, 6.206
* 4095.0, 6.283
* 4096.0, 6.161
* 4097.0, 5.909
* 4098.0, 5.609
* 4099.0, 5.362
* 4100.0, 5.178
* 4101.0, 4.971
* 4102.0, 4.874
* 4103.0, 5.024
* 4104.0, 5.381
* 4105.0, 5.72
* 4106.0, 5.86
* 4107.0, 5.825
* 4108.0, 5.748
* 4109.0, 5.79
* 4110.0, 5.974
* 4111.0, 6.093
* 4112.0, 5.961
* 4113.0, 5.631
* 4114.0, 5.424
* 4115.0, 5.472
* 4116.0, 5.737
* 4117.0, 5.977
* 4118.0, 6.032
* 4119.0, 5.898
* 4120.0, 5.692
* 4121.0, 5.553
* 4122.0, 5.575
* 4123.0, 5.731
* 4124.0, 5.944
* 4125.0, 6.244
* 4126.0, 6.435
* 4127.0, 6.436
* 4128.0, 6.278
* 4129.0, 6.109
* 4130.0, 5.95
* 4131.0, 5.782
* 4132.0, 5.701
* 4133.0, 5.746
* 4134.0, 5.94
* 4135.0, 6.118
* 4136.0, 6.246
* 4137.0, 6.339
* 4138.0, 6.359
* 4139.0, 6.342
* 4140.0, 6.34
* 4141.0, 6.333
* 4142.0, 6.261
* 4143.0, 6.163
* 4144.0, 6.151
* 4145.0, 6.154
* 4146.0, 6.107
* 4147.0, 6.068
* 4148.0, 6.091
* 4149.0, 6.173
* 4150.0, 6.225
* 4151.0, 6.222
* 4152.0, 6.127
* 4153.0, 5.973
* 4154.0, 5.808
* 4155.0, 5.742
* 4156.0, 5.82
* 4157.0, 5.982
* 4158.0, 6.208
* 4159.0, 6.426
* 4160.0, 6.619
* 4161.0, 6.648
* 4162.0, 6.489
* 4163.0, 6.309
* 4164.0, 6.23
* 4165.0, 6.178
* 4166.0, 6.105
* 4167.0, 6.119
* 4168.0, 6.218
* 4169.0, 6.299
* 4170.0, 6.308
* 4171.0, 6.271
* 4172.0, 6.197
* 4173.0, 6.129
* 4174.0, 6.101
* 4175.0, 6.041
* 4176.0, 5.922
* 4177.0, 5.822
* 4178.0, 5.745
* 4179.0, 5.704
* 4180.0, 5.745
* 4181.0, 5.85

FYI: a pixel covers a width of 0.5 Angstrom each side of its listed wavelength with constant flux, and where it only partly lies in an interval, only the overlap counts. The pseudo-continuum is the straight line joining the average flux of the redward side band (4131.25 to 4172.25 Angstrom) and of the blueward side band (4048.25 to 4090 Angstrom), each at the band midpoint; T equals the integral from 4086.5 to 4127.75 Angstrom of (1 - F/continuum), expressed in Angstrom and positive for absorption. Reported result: 1.9 Angstrom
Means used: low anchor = 6.1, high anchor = 6.17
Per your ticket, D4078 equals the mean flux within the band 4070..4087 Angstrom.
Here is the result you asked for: 6.18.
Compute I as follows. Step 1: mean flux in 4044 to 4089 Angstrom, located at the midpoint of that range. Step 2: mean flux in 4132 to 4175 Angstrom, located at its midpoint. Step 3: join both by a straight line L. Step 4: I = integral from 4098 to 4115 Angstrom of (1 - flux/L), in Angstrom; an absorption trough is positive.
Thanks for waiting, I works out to 1.6 Angstrom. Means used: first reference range 6.06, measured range 5.55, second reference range 6.18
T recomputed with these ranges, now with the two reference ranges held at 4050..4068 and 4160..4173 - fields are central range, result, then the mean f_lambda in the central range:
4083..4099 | -0.30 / 6.14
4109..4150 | 0.98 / 6.01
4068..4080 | -0.44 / 6.19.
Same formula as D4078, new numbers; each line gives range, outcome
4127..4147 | 6.13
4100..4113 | 5.59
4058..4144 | 5.96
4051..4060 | 6.06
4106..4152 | 6.01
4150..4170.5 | 6.19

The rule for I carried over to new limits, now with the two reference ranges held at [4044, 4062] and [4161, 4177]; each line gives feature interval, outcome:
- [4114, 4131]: 0.5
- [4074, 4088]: -0.5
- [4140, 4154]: 0.0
